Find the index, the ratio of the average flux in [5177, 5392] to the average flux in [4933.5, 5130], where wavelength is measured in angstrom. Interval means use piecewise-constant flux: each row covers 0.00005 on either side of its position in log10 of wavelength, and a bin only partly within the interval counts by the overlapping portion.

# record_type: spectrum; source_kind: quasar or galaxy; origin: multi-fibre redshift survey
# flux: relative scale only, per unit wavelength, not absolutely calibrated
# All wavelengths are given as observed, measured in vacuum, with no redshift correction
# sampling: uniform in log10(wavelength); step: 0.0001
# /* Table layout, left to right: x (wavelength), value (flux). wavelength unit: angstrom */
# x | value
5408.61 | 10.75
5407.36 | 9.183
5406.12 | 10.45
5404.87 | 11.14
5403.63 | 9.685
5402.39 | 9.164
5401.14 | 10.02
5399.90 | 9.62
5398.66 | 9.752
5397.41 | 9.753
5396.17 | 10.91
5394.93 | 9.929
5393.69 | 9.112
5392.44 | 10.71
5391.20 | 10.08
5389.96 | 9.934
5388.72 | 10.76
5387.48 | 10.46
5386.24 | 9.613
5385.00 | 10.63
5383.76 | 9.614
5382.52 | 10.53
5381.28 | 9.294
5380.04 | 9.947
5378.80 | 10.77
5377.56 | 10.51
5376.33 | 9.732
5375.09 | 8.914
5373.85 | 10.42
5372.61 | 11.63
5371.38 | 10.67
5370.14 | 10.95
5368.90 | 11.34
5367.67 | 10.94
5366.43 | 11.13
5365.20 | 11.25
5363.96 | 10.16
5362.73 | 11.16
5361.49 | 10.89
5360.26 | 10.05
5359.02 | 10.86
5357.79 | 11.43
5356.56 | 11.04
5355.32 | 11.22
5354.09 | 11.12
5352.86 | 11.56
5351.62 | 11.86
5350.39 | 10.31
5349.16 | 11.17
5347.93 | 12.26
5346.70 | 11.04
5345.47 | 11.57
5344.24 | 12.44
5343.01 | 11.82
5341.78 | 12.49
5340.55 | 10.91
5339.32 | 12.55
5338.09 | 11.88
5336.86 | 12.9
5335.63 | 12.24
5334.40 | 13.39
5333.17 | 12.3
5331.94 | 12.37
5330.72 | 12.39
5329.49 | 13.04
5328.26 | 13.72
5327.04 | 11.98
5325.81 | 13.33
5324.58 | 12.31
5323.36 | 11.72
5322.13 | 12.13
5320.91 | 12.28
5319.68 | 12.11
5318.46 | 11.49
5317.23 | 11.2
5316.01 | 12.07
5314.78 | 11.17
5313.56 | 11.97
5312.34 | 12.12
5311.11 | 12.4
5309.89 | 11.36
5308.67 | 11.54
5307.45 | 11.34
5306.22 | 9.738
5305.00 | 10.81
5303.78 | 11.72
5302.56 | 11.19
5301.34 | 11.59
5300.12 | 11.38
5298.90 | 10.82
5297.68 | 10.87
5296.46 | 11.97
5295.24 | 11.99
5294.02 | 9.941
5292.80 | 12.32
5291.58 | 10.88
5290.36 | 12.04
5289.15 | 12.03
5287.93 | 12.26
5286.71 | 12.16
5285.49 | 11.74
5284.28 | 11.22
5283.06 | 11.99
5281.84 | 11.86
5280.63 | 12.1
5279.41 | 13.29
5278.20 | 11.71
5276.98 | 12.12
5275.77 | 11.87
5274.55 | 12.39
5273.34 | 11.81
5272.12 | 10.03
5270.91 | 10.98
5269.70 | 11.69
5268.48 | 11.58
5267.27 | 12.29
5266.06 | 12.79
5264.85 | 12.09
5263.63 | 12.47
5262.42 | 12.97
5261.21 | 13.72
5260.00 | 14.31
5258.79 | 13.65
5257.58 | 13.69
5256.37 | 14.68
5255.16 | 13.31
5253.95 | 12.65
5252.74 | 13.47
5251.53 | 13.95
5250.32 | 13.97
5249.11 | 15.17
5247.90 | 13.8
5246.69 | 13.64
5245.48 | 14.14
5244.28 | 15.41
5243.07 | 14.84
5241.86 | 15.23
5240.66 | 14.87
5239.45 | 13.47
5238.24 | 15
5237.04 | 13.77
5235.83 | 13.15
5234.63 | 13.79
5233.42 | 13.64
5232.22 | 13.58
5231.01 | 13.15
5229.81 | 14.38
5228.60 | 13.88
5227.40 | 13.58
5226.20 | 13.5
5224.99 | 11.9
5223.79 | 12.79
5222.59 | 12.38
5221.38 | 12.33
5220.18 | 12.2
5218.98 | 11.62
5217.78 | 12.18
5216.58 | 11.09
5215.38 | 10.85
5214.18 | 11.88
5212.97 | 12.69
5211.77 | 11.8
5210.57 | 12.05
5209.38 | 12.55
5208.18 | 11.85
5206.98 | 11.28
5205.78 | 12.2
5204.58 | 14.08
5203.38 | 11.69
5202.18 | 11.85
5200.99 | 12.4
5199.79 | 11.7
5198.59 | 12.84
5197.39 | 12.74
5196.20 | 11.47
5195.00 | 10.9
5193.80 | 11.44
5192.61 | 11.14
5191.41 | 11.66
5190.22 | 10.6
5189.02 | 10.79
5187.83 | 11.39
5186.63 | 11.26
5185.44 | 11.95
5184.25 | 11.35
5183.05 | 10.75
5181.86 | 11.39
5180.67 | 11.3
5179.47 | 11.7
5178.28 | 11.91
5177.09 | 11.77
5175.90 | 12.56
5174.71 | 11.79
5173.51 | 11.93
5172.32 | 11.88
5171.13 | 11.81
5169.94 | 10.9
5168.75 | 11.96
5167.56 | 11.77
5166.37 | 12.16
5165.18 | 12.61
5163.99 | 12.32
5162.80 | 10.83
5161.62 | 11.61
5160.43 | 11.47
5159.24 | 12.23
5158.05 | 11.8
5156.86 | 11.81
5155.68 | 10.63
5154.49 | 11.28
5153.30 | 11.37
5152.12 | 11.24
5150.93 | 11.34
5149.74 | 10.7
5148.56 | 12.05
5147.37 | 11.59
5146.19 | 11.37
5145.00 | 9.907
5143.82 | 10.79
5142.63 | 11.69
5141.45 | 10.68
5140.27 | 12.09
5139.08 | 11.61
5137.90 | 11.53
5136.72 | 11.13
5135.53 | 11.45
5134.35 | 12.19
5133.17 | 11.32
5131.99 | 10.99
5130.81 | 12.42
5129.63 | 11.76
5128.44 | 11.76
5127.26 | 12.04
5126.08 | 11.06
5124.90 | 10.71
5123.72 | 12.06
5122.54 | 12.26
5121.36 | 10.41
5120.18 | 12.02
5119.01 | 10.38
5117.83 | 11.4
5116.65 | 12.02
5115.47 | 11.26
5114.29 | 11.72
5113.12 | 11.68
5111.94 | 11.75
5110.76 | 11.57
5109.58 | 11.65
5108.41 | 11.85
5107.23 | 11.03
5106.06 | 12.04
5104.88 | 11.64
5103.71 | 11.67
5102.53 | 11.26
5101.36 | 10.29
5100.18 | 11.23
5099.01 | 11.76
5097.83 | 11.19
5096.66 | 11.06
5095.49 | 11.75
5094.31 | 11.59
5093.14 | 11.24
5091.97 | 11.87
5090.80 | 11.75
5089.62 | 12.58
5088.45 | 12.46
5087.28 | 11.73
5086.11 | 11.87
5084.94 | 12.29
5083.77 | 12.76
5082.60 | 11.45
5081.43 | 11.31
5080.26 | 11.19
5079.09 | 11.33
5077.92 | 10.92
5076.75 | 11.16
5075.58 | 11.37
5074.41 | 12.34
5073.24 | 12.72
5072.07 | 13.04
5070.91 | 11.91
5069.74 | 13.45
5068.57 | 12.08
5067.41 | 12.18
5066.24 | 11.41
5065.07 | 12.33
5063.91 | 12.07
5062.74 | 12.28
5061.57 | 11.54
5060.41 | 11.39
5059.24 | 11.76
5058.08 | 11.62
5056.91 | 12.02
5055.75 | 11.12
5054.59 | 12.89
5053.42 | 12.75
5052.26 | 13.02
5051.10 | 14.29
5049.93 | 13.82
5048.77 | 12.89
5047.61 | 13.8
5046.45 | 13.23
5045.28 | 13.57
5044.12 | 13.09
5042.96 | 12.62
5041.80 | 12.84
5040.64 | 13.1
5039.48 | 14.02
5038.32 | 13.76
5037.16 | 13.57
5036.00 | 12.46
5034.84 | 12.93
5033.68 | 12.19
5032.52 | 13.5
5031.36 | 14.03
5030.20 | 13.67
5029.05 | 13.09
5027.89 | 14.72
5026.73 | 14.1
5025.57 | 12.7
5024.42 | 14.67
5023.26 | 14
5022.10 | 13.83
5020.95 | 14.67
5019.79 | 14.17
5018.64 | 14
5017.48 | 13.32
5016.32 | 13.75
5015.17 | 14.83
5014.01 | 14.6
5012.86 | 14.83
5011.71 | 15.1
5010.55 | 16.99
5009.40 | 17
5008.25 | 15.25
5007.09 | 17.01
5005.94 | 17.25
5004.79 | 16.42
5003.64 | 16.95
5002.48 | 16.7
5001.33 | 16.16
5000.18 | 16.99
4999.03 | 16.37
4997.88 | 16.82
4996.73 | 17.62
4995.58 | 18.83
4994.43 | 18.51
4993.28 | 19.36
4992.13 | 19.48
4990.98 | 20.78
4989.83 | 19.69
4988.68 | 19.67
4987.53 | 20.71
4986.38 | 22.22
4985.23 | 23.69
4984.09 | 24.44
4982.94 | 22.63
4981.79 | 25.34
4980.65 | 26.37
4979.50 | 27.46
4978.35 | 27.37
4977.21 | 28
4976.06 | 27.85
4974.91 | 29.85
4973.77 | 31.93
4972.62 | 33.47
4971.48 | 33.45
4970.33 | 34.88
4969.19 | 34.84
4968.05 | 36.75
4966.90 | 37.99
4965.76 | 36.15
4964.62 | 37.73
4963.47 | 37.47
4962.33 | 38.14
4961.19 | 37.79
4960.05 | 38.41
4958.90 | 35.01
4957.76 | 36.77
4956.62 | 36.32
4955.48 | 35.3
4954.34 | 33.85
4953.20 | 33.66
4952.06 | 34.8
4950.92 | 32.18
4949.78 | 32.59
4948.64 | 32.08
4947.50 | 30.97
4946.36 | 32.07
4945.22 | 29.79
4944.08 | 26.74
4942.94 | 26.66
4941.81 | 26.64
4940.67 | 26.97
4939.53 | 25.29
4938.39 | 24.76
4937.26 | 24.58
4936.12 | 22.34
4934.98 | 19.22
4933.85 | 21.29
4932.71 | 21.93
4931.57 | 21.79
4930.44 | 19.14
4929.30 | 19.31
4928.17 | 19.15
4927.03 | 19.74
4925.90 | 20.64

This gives 0.7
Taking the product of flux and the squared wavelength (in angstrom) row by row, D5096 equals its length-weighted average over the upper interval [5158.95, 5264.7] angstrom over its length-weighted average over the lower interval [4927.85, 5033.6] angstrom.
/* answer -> 0.6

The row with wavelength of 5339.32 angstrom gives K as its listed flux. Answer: 12.55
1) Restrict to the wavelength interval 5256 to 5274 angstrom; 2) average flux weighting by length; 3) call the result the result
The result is 12.6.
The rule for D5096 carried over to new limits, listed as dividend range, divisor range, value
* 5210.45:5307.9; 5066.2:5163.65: 1.15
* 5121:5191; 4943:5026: 0.50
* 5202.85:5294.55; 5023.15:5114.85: 1.11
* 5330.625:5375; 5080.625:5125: 1.09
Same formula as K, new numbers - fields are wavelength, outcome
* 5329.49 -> 13.04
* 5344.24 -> 12.44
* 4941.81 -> 26.64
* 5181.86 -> 11.39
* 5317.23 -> 11.2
